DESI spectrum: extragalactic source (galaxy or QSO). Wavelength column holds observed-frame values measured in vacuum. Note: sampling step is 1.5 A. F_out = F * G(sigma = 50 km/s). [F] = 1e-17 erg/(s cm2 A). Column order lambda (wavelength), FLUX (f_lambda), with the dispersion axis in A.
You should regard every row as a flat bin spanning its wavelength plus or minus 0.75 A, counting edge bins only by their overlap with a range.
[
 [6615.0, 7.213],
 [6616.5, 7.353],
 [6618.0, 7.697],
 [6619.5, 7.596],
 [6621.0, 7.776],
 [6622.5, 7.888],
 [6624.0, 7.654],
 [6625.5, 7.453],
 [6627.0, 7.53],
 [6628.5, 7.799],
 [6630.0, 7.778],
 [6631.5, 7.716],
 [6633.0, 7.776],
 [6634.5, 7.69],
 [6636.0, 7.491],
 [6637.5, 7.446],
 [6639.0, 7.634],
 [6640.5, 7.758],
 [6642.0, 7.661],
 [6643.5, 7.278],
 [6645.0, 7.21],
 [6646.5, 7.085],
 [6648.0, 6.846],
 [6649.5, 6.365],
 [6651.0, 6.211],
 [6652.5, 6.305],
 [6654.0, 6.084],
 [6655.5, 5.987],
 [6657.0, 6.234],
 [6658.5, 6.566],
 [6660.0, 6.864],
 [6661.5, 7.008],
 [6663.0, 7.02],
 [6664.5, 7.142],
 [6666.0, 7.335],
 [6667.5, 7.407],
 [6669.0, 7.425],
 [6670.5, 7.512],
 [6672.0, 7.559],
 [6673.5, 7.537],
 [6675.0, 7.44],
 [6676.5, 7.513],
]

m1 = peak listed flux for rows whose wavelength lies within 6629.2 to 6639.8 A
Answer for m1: 7.778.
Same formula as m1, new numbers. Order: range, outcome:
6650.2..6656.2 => 6.305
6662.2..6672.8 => 7.559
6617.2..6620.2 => 7.697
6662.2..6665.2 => 7.142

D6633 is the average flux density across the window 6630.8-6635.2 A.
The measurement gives 7.73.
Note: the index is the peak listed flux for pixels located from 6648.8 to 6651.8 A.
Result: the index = 6.365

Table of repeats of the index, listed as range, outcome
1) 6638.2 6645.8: 7.758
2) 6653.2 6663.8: 7.02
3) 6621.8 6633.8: 7.888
